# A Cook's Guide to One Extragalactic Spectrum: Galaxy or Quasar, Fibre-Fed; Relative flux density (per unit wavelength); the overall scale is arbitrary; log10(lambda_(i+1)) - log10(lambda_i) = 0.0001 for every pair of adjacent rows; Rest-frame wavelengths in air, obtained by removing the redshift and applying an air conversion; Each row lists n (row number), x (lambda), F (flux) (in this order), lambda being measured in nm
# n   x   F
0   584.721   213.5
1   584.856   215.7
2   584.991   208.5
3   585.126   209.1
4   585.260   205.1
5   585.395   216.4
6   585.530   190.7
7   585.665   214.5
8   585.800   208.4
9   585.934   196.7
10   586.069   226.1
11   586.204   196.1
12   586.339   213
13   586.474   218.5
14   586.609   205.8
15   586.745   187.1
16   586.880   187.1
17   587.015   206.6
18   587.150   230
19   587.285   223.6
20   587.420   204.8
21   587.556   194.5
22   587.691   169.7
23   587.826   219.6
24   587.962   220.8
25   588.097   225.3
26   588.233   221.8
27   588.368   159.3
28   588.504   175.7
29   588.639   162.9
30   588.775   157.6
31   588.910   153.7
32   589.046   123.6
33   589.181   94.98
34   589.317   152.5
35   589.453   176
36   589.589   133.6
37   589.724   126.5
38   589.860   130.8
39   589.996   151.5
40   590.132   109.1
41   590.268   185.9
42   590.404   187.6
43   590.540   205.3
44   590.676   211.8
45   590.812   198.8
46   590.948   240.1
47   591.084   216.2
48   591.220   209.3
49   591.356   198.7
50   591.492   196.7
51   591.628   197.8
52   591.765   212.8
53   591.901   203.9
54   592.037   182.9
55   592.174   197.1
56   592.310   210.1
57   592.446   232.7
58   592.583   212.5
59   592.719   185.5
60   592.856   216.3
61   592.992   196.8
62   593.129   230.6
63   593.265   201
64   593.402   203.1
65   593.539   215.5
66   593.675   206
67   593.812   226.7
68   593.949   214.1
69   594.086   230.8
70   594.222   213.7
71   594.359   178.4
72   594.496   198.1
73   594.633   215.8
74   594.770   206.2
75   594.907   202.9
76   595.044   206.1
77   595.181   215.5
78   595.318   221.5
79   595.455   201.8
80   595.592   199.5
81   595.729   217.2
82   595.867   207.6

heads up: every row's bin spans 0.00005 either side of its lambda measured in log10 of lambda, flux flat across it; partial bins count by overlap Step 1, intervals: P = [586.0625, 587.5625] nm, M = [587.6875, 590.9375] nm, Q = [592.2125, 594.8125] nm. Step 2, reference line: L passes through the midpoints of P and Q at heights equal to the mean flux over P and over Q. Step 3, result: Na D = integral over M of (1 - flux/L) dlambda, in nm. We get 0.60 nm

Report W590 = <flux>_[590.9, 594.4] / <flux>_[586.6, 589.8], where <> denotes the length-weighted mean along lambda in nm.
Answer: 1.17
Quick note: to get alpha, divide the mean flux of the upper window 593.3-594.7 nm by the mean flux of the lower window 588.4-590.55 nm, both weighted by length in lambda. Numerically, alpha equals 1.40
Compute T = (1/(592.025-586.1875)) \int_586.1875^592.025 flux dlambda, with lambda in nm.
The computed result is 186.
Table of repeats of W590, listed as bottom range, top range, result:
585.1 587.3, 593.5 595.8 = 1.01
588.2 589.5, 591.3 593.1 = 1.31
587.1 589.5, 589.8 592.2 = 1.05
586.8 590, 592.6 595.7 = 1.19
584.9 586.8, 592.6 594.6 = 1.01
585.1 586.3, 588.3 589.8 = 0.71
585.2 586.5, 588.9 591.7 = 0.83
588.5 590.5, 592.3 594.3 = 1.44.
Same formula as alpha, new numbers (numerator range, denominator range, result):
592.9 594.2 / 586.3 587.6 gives 1.03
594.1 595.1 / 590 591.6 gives 1.05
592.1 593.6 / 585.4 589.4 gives 1.09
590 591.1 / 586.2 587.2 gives 0.93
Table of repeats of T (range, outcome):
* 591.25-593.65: 206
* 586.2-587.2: 206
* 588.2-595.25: 190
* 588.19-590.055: 151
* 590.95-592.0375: 206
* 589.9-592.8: 197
